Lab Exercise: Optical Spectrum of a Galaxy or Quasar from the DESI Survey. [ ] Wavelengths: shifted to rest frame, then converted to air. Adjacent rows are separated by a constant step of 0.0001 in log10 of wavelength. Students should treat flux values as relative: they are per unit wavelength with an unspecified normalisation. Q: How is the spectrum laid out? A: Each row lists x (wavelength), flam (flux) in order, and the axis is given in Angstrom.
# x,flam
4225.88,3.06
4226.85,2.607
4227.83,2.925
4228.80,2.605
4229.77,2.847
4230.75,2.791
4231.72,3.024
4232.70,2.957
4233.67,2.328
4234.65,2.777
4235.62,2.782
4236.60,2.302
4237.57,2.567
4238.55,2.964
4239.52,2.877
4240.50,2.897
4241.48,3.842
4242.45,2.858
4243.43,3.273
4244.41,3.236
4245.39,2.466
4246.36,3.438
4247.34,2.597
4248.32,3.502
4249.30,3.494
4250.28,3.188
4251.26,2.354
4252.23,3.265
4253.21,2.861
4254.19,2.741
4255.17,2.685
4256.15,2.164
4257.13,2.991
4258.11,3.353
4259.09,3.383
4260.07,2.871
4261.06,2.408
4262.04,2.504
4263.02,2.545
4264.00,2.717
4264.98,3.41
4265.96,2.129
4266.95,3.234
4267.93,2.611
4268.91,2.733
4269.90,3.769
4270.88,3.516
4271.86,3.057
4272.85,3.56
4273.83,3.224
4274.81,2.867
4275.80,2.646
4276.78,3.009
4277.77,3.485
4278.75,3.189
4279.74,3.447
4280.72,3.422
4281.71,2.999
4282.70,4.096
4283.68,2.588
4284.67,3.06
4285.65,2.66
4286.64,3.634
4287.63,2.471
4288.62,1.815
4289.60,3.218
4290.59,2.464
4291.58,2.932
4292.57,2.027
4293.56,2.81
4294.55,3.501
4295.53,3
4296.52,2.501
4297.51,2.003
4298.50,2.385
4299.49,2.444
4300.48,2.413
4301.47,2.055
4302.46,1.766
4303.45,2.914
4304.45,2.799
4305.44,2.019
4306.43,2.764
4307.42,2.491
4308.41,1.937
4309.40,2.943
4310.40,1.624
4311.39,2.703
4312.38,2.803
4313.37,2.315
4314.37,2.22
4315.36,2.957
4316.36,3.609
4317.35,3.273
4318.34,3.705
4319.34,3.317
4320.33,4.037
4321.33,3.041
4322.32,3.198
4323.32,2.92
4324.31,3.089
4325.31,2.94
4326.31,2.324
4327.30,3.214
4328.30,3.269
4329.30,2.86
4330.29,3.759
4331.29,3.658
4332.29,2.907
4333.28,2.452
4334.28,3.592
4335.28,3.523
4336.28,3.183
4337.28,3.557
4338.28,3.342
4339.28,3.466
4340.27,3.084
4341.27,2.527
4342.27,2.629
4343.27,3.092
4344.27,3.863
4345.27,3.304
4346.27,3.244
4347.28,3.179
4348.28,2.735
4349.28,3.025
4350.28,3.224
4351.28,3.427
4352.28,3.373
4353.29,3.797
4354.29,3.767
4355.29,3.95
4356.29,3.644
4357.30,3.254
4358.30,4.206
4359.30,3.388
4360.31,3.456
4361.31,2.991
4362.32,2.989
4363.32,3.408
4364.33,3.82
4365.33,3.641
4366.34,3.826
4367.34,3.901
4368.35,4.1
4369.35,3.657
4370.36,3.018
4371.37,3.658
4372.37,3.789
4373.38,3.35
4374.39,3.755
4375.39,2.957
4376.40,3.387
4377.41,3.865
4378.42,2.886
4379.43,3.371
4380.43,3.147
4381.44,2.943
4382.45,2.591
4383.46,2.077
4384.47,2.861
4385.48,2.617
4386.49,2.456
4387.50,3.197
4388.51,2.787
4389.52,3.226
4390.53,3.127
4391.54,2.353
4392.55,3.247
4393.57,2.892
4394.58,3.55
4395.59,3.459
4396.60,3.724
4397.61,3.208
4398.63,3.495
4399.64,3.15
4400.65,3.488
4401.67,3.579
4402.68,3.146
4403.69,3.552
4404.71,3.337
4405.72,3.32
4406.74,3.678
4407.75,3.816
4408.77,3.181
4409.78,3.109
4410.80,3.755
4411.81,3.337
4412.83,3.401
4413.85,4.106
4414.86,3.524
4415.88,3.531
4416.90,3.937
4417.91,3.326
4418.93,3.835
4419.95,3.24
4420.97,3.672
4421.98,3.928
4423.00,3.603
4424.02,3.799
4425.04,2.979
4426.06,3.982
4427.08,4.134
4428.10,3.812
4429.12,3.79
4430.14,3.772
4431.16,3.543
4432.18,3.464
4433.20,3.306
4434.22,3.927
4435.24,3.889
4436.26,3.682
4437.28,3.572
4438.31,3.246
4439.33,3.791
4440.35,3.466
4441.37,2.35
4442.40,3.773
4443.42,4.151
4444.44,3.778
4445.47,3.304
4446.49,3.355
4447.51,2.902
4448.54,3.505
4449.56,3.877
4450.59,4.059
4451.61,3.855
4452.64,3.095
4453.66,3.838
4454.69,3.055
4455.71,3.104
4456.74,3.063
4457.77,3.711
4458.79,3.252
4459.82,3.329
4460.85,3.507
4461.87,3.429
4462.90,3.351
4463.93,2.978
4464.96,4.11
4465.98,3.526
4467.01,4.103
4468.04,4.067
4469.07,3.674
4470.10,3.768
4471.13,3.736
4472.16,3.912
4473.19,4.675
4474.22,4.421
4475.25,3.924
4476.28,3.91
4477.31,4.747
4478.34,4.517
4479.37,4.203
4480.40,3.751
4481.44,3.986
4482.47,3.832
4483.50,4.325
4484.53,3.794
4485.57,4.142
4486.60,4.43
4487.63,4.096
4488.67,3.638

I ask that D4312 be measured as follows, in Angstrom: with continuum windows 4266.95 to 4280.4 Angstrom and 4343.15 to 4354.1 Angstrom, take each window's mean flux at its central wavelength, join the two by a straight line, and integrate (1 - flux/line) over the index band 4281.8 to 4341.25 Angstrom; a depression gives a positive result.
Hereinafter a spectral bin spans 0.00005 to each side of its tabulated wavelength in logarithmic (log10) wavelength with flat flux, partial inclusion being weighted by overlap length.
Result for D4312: 6.8 Angstrom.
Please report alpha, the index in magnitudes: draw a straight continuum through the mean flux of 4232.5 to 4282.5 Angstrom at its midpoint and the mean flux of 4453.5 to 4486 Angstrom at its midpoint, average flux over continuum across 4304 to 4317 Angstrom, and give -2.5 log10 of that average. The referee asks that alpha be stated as 0.24 mag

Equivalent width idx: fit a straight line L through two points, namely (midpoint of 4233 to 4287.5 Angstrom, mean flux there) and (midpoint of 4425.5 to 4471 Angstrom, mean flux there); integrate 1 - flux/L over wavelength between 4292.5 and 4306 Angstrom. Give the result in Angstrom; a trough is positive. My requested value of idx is 2.7 Angstrom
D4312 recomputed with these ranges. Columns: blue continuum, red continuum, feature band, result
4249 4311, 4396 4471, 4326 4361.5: -2.00 Angstrom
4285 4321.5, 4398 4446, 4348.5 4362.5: -1.76 Angstrom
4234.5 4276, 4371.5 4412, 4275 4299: 0.98 Angstrom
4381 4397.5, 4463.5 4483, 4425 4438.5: -0.79 Angstrom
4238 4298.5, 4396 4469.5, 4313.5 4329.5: 0.18 Angstrom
